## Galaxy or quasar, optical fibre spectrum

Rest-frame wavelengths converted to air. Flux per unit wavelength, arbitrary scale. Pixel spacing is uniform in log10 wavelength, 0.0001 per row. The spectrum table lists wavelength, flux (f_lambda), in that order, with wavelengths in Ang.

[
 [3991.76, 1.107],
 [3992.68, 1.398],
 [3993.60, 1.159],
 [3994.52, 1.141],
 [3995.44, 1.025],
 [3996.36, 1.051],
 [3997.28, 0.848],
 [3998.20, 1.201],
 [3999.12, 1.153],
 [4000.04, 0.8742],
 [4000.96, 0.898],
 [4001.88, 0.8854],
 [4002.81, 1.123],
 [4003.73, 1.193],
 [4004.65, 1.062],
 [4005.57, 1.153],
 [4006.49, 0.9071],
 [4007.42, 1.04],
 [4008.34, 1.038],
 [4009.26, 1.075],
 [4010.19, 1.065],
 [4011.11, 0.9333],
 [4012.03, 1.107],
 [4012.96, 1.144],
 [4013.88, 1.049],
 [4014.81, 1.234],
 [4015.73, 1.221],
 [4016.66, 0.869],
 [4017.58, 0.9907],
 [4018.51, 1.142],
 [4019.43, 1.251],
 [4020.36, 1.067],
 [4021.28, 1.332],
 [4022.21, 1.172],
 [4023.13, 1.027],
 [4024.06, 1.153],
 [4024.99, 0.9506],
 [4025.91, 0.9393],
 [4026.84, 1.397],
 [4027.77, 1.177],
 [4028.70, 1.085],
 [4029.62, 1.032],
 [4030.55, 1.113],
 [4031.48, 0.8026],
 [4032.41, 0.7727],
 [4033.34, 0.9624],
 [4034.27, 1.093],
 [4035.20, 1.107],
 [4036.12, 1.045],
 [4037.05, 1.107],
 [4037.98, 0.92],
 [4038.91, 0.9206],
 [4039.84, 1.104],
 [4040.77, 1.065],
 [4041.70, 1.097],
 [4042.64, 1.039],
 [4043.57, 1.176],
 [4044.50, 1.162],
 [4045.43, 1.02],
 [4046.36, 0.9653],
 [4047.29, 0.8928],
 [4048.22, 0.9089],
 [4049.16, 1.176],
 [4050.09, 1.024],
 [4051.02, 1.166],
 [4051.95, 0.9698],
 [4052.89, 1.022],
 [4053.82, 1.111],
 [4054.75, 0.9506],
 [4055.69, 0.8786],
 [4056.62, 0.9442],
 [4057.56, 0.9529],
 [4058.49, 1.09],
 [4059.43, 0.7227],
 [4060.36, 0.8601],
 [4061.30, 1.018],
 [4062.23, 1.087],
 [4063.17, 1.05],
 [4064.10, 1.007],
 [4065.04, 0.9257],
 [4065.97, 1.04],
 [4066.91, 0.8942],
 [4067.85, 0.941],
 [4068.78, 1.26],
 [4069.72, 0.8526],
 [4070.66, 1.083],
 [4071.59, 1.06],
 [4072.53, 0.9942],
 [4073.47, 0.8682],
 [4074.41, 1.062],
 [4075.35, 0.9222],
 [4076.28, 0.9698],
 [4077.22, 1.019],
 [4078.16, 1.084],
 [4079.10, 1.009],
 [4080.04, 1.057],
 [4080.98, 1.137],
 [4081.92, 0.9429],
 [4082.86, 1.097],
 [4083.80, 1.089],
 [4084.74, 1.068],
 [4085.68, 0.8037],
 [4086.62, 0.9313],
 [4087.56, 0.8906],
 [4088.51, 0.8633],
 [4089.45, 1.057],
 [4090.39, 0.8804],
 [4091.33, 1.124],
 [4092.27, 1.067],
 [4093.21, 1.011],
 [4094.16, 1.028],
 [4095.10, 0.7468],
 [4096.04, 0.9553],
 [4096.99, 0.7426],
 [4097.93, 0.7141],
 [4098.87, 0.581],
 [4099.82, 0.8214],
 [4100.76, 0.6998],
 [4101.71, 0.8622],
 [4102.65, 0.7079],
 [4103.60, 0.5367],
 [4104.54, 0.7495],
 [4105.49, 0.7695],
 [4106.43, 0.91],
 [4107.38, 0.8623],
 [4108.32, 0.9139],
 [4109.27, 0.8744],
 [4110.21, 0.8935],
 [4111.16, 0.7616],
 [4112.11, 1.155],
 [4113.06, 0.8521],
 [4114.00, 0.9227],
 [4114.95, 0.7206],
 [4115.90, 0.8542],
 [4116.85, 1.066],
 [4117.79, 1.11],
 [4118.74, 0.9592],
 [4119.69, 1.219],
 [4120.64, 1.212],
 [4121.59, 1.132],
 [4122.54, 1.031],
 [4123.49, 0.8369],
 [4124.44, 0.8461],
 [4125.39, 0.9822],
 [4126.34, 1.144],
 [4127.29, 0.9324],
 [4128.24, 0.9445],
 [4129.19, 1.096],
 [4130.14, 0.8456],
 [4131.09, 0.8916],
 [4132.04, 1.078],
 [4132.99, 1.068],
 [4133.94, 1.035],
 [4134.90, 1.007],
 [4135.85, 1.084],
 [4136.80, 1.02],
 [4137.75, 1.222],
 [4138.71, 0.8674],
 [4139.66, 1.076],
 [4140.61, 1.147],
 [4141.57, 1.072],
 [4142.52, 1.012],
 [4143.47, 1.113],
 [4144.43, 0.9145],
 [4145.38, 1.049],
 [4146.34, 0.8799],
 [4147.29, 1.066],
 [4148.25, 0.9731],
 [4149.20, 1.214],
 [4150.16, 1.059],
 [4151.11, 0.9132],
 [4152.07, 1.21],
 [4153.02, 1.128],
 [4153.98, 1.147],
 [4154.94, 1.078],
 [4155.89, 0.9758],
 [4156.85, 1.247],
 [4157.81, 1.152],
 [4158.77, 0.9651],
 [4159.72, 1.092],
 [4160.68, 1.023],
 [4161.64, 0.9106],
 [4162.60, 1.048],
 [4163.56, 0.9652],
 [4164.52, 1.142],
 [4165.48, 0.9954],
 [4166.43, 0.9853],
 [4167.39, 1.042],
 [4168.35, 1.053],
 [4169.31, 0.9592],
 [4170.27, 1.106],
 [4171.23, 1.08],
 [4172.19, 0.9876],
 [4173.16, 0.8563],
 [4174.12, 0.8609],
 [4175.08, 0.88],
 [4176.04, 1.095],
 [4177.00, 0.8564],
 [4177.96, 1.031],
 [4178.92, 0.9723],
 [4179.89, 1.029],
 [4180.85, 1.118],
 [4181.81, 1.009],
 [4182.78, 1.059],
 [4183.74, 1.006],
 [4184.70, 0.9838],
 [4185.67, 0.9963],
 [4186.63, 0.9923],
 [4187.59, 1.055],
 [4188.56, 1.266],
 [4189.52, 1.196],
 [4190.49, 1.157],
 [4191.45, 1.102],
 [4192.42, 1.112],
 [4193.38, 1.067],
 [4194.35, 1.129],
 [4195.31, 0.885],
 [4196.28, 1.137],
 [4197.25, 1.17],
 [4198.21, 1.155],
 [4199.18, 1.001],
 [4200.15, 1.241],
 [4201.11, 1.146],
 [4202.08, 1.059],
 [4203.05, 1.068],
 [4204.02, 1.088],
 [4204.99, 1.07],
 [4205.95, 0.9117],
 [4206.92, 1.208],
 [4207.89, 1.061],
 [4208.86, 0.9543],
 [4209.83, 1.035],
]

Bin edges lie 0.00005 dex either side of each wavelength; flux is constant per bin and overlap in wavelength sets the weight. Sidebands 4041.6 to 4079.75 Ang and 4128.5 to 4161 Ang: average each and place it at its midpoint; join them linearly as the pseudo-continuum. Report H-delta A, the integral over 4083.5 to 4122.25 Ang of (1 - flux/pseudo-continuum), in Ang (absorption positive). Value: 4.64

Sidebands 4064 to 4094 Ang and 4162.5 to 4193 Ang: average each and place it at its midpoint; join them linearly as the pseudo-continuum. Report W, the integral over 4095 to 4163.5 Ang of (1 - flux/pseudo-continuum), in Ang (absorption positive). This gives 3.2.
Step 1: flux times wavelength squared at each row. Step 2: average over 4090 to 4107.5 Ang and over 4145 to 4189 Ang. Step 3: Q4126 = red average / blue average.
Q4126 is 1.29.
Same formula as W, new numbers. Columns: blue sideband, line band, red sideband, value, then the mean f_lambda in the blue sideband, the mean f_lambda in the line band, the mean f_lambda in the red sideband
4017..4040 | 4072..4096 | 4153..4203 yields 1.6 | 1.07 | 0.988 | 1.05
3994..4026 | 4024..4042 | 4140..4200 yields 0.4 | 1.07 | 1.04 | 1.05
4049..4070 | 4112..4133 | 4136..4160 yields 1.1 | 0.996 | 0.991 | 1.06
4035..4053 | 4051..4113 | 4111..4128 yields 4.8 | 1.04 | 0.939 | 0.989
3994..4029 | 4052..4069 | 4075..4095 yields 0.7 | 1.08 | 0.982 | 0.998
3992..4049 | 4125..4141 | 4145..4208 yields 0.5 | 1.06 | 1.03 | 1.05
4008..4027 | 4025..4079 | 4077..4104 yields -0.2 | 1.1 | 1.02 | 0.914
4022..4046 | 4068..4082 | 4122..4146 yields 0.2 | 1.05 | 1.02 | 1.01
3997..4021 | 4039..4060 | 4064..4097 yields 0.1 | 1.06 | 1.02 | 0.989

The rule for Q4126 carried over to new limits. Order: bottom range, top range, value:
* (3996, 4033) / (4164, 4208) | 1.08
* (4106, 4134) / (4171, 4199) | 1.11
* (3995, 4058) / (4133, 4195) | 1.06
